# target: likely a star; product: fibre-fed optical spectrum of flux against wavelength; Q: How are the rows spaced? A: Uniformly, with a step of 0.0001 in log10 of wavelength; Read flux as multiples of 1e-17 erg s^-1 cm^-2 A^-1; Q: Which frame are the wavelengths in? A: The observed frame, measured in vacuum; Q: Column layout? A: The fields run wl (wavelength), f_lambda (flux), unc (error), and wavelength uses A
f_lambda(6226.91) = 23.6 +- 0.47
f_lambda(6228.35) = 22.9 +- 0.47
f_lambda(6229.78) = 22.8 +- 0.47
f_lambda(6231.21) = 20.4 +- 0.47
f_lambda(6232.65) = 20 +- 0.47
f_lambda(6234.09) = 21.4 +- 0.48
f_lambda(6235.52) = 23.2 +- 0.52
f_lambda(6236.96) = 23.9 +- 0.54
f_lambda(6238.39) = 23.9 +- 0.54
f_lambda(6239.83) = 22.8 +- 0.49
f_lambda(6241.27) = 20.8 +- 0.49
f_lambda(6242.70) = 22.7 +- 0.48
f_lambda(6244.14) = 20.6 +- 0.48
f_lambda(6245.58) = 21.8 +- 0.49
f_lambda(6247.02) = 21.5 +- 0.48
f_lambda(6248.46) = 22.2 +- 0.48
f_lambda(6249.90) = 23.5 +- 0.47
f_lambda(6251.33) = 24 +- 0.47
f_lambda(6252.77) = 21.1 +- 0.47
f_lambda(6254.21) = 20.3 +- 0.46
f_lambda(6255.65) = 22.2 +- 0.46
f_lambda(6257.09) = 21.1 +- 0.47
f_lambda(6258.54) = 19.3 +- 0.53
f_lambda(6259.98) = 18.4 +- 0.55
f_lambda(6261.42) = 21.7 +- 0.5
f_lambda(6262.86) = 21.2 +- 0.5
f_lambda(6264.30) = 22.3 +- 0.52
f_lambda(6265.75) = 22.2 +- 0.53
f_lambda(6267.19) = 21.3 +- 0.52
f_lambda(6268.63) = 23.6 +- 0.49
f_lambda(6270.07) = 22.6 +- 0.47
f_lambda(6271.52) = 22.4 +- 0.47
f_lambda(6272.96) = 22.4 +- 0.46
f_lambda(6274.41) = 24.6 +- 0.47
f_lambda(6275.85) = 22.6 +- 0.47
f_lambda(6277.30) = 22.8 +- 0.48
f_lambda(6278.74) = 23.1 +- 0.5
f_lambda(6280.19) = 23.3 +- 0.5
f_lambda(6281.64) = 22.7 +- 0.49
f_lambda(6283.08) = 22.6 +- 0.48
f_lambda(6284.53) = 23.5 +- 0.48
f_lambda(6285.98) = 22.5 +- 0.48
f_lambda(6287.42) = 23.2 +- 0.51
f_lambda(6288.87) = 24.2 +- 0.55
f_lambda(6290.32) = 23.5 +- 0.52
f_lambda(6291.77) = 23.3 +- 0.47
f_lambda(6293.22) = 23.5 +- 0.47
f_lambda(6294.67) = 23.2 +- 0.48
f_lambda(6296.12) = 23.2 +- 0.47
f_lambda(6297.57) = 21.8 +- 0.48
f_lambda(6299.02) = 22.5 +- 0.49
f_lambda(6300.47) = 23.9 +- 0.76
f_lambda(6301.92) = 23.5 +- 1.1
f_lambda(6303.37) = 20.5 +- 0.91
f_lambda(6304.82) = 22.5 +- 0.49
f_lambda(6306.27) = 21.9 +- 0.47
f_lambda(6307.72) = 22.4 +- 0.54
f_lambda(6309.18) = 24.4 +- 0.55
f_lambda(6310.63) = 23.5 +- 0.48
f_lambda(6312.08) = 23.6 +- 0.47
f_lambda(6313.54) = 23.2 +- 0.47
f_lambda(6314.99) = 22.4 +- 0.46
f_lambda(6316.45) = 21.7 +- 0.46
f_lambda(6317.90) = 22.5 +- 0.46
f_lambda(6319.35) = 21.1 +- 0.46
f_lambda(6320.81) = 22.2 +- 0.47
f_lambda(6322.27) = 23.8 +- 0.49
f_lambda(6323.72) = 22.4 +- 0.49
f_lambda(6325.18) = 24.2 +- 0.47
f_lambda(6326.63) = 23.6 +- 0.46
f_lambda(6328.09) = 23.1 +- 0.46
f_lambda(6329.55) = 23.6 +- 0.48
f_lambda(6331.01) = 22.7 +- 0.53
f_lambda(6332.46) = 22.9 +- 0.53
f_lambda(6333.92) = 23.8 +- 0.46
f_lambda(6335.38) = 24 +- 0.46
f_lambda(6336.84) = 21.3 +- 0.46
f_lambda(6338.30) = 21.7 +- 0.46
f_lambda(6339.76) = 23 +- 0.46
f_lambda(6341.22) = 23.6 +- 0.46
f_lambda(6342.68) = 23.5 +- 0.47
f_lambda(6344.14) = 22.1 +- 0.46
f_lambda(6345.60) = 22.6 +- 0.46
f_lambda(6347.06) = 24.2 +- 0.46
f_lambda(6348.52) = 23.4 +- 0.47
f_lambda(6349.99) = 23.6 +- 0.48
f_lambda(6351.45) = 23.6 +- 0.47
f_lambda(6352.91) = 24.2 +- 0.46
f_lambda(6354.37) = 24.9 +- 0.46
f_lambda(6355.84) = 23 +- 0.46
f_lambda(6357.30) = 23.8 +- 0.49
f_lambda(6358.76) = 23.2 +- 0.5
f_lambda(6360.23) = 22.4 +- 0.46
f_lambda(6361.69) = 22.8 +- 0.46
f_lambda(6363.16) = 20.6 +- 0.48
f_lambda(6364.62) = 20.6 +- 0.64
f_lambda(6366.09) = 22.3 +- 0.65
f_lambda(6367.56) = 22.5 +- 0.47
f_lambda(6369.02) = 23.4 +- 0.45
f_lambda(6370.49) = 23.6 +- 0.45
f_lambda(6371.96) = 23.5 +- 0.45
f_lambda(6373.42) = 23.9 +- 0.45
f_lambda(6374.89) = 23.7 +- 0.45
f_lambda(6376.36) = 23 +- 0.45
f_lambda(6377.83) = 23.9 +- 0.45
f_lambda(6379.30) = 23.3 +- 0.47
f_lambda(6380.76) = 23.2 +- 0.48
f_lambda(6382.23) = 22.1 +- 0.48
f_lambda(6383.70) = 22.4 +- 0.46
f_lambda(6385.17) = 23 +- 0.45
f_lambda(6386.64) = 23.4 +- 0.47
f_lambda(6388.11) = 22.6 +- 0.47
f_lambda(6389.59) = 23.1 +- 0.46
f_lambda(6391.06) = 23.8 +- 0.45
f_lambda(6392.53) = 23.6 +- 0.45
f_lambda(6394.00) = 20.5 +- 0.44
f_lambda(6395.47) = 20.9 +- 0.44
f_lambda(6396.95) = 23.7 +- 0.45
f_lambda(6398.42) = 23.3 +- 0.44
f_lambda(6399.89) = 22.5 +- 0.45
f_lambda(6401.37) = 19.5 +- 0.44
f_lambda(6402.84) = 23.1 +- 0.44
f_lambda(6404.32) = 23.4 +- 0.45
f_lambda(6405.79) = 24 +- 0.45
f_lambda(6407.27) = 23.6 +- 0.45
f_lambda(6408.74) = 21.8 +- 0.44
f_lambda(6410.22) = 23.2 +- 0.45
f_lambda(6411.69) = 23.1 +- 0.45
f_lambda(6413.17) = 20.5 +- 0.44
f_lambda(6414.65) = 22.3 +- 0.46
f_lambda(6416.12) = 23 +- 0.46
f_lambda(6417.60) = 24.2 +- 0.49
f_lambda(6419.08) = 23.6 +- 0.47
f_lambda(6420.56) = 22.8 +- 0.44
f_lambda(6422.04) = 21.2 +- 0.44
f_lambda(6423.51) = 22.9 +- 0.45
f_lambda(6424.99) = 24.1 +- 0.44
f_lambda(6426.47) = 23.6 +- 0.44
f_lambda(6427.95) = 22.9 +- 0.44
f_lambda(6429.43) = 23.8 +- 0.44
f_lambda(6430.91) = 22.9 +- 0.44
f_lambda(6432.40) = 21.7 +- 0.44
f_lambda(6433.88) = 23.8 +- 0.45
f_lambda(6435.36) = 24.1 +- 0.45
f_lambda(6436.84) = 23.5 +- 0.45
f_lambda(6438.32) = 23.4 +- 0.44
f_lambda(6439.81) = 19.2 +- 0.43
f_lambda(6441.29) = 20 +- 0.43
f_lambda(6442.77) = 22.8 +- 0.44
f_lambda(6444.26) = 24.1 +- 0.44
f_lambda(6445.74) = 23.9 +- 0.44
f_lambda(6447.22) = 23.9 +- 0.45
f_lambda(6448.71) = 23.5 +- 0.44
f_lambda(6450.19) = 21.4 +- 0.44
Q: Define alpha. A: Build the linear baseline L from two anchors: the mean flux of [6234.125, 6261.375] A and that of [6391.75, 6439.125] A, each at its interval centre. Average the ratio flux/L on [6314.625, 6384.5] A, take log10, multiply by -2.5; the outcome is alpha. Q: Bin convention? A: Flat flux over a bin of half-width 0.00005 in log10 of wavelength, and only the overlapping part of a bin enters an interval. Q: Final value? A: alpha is -0.03 mag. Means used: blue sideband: 21.8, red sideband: 22.8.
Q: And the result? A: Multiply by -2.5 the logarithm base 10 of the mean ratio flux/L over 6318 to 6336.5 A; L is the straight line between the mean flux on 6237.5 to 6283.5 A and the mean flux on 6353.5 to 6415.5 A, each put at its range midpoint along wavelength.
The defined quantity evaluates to -0.03 mag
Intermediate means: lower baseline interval 22.1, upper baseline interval 22.8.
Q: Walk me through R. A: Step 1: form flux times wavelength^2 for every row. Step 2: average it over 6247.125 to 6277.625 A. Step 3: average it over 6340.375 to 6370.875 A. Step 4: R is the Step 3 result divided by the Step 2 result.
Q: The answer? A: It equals 1.08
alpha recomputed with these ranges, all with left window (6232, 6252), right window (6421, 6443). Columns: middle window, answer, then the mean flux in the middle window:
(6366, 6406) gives -0.015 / 22.9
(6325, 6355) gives -0.038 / 23.3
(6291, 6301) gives -0.030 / 23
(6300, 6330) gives -0.019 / 22.8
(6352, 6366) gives -0.014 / 22.8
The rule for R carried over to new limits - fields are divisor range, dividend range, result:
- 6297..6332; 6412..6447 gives 1.04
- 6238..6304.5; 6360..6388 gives 1.05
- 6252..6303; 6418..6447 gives 1.07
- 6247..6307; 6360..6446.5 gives 1.06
